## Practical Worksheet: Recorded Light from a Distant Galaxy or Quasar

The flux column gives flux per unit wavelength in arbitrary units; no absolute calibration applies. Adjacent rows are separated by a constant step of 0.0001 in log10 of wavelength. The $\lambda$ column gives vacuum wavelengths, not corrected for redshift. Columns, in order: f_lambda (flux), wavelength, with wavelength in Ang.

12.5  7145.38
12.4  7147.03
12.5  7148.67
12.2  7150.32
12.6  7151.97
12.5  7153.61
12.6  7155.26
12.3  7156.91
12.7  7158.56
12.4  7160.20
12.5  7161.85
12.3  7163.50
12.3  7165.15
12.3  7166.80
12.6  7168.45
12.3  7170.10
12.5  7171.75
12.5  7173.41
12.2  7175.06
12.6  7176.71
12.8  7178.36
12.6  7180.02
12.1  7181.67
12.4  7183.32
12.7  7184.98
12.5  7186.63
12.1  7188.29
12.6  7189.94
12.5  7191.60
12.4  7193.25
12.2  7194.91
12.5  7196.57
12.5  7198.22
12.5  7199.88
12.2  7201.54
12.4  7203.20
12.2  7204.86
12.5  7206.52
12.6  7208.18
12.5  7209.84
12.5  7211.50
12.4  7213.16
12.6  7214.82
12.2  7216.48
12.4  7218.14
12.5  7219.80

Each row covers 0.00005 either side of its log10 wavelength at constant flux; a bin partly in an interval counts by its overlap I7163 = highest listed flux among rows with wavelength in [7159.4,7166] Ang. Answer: 12.5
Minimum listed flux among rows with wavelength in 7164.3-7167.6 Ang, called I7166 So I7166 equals 12.3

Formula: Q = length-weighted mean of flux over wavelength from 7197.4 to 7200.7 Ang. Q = 12.5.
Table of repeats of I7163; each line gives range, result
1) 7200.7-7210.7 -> 12.6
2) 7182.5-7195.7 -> 12.7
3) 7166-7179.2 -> 12.8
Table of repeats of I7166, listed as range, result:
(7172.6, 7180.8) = 12.2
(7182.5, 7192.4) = 12.1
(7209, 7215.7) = 12.4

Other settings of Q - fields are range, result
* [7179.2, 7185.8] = 12.5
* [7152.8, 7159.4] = 12.5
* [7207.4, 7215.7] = 12.5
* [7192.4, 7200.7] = 12.4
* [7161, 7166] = 12.4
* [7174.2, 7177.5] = 12.4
